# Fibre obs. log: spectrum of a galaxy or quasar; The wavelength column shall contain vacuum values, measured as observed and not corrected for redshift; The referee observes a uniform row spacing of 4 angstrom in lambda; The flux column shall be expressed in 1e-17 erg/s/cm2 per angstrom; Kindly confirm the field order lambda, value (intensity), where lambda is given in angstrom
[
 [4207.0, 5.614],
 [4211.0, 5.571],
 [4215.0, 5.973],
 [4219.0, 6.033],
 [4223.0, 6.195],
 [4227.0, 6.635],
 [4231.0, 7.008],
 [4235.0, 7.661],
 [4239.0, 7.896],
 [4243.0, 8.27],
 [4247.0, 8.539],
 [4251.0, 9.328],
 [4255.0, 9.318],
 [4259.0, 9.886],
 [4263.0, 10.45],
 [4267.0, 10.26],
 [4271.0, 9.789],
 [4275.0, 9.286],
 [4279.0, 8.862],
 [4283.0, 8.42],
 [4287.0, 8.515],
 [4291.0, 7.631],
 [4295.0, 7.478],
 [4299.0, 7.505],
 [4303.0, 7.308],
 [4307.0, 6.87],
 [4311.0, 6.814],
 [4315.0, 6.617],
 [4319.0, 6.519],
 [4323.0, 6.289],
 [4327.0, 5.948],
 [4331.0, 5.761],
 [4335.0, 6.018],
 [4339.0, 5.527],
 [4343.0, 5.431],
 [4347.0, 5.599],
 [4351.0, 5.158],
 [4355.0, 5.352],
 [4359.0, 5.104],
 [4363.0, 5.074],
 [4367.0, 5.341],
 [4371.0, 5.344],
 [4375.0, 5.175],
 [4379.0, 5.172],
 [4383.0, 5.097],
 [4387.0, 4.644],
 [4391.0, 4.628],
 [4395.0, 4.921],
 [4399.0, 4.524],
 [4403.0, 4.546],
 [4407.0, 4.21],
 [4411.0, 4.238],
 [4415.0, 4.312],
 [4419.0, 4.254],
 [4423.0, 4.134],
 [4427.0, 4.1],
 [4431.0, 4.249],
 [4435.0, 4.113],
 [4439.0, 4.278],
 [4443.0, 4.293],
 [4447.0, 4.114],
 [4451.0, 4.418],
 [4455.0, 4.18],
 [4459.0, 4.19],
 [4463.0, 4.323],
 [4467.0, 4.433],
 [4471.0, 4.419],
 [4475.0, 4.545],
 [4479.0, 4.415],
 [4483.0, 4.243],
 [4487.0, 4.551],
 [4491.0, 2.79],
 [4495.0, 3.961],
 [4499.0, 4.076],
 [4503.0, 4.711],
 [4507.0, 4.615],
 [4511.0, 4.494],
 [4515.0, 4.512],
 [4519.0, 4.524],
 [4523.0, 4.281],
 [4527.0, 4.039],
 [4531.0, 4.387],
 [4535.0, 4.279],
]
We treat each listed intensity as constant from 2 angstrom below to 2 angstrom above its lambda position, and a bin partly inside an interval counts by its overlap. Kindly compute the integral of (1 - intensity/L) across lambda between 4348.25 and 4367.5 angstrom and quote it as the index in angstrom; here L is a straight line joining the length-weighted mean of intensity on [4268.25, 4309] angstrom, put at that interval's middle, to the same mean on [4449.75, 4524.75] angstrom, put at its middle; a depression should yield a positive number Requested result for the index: 4.6 angstrom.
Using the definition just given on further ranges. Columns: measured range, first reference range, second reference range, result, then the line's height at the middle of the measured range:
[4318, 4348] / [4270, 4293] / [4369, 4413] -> 4.30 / 6.86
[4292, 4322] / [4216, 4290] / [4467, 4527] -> 1.99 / 7.51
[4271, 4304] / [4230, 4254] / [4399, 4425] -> -4.93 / 7.17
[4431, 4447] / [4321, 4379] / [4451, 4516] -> 1.60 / 4.69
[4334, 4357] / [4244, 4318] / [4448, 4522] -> 5.33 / 7.15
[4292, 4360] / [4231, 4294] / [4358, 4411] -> 5.72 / 6.79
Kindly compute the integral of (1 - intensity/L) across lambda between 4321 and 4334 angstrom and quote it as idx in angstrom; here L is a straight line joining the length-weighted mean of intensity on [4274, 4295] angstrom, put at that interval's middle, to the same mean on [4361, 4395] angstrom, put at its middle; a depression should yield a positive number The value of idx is 1.6 angstrom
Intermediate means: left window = 8.41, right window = 5.05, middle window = 6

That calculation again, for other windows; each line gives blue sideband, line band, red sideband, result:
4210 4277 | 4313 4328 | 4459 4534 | 1.3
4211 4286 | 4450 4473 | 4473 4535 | 2.9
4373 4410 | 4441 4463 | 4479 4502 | 0.2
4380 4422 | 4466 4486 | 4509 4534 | 0.1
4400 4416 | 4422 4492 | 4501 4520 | 3.4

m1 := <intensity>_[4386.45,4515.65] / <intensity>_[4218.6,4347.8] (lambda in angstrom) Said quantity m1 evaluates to 0.6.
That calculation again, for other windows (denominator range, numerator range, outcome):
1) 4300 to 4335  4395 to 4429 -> 0.66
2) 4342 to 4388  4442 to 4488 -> 0.83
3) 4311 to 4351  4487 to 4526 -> 0.71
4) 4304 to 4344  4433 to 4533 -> 0.69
